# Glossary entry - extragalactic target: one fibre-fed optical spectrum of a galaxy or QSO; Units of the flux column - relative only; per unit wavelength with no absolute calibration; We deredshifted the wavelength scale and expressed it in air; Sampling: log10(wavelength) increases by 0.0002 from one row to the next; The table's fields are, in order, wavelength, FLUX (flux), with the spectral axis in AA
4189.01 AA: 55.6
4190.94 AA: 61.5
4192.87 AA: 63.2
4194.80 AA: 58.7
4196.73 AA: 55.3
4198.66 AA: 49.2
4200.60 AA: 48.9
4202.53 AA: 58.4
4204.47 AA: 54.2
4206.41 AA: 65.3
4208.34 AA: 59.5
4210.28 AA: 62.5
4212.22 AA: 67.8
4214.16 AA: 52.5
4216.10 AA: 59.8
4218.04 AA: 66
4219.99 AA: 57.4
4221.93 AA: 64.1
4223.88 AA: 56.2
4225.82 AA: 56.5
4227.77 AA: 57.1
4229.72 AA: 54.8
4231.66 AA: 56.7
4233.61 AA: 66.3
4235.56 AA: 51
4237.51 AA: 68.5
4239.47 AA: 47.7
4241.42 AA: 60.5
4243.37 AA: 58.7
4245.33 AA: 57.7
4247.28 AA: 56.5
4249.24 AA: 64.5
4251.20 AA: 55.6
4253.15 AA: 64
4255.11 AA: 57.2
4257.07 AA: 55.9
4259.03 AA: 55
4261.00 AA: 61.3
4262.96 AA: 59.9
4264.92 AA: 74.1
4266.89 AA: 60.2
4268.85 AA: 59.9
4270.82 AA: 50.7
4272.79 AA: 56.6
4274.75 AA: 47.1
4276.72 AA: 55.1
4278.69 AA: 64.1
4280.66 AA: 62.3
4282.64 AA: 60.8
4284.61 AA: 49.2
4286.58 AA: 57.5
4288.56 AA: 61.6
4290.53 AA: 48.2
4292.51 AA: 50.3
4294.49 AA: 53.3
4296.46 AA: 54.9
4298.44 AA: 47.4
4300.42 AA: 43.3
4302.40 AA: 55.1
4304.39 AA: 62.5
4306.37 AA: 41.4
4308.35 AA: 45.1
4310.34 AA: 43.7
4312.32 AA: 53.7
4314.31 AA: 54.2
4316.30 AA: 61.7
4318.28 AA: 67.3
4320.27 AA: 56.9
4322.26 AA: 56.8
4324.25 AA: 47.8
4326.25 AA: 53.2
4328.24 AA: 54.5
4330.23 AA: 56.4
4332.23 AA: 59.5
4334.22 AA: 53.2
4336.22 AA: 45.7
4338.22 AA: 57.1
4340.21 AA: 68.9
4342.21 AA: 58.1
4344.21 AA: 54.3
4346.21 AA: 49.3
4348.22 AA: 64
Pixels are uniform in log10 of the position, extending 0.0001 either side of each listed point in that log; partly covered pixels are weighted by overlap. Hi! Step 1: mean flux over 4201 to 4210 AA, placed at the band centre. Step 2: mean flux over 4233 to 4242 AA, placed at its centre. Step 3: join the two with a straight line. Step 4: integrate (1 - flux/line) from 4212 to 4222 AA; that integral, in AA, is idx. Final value -0.30 AA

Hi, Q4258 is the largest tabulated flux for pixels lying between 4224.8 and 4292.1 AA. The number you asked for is 74.1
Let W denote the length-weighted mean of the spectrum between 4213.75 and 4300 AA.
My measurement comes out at 57.5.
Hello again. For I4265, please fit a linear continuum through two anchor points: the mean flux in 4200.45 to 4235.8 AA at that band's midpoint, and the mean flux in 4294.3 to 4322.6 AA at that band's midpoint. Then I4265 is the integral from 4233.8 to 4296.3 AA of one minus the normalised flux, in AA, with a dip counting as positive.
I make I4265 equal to -1.9 AA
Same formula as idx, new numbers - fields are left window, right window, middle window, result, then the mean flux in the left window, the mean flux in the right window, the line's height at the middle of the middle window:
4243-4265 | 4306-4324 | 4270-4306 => 1.28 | 59.5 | 53.6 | 56.2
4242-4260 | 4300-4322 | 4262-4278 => -0.32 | 58.4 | 53.6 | 56.9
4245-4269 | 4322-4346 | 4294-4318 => 2.20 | 60.2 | 55.2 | 57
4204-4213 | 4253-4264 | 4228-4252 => 0.68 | 62.2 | 58.6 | 59.9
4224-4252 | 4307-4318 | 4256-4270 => -1.17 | 58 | 52.4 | 56.1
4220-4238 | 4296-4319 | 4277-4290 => -1.05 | 58.7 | 52.3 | 54.3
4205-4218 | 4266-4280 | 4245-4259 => -0.12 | 61.4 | 56.4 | 58.1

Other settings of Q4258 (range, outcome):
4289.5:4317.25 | 62.5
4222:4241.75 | 68.5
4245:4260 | 64.5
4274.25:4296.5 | 64.1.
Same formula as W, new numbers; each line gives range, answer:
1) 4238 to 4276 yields 58.2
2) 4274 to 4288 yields 56.9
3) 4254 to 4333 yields 55.4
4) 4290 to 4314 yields 50.1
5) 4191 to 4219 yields 58.8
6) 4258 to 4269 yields 61.8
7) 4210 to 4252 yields 59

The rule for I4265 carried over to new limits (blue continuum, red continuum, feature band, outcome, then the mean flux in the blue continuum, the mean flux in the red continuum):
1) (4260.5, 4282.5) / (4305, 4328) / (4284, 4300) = 1.1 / 59.2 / 53.1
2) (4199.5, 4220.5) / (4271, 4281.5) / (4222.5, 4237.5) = 0.1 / 59.3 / 56.5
